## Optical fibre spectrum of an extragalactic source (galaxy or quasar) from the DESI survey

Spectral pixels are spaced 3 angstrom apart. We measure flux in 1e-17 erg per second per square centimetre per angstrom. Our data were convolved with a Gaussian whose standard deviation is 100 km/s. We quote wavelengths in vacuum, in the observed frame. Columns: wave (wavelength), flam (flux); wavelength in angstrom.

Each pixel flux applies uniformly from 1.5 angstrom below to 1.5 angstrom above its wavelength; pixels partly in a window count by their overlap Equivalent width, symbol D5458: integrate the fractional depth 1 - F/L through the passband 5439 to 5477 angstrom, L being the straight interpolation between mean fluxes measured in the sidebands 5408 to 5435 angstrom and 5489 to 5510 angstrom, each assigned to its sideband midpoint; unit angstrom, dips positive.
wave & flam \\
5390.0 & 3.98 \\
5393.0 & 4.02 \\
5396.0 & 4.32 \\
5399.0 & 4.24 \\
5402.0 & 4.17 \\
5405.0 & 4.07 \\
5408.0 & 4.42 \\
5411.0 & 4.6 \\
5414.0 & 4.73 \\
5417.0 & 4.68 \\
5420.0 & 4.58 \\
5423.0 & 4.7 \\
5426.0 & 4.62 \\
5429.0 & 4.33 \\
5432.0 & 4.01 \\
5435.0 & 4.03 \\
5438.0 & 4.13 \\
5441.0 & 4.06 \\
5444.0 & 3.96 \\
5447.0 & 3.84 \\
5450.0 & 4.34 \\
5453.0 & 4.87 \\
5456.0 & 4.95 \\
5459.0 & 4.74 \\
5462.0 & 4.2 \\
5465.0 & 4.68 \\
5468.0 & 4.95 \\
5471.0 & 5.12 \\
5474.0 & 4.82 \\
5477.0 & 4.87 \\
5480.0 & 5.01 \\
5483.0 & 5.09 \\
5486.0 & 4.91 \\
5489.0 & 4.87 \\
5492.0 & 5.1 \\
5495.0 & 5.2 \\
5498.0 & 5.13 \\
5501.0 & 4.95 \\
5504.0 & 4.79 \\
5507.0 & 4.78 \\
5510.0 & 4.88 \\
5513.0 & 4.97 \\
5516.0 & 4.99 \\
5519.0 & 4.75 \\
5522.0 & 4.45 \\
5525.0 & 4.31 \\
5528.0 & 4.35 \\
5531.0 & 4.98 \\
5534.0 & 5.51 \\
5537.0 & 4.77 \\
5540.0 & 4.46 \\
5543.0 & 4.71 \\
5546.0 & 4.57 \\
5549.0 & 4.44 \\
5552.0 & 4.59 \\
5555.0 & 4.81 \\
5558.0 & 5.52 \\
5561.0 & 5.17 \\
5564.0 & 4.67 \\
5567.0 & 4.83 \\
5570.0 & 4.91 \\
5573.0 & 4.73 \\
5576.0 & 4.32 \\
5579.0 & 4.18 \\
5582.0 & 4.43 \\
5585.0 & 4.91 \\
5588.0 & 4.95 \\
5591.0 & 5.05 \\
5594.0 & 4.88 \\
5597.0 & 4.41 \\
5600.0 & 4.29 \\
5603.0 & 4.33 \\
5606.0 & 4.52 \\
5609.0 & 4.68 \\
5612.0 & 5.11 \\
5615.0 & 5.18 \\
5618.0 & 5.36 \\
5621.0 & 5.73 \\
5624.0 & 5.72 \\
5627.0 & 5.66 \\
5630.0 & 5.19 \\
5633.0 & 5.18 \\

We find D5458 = 1.4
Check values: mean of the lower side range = 4.5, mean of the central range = 4.55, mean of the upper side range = 4.97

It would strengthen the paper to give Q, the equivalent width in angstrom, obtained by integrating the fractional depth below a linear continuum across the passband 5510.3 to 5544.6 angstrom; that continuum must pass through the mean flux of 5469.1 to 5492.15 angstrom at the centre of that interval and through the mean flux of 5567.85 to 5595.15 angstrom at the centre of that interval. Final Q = 0.7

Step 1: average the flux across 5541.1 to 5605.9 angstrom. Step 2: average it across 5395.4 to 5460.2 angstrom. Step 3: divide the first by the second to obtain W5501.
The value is 1.1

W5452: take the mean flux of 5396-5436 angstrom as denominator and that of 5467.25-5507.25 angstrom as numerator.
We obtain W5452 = 1.13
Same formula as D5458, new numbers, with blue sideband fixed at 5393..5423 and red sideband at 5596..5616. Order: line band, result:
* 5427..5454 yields 1.7 angstrom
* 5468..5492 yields -2.5 angstrom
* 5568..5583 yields 0.2 angstrom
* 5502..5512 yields -0.7 angstrom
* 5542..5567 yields -1.3 angstrom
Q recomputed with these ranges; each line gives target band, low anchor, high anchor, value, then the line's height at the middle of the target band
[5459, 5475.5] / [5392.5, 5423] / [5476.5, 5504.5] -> 0.3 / 4.84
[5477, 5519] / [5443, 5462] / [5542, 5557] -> -3.9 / 4.54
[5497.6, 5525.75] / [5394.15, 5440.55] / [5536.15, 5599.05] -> -1.3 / 4.59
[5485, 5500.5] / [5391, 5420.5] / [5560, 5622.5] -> -1.6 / 4.57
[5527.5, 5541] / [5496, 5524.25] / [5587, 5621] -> -0.1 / 4.84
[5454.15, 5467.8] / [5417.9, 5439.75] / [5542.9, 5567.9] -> -0.6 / 4.47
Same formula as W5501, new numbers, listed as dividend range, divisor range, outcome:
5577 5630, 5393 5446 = 1.14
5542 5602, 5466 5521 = 0.95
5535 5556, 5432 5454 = 1.12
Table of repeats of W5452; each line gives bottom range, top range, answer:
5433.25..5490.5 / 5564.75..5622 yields 1.04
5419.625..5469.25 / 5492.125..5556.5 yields 1.09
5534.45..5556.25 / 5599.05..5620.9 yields 1.04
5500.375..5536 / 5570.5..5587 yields 0.95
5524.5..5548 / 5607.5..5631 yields 1.13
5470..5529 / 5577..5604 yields 0.95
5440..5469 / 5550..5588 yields 1.07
